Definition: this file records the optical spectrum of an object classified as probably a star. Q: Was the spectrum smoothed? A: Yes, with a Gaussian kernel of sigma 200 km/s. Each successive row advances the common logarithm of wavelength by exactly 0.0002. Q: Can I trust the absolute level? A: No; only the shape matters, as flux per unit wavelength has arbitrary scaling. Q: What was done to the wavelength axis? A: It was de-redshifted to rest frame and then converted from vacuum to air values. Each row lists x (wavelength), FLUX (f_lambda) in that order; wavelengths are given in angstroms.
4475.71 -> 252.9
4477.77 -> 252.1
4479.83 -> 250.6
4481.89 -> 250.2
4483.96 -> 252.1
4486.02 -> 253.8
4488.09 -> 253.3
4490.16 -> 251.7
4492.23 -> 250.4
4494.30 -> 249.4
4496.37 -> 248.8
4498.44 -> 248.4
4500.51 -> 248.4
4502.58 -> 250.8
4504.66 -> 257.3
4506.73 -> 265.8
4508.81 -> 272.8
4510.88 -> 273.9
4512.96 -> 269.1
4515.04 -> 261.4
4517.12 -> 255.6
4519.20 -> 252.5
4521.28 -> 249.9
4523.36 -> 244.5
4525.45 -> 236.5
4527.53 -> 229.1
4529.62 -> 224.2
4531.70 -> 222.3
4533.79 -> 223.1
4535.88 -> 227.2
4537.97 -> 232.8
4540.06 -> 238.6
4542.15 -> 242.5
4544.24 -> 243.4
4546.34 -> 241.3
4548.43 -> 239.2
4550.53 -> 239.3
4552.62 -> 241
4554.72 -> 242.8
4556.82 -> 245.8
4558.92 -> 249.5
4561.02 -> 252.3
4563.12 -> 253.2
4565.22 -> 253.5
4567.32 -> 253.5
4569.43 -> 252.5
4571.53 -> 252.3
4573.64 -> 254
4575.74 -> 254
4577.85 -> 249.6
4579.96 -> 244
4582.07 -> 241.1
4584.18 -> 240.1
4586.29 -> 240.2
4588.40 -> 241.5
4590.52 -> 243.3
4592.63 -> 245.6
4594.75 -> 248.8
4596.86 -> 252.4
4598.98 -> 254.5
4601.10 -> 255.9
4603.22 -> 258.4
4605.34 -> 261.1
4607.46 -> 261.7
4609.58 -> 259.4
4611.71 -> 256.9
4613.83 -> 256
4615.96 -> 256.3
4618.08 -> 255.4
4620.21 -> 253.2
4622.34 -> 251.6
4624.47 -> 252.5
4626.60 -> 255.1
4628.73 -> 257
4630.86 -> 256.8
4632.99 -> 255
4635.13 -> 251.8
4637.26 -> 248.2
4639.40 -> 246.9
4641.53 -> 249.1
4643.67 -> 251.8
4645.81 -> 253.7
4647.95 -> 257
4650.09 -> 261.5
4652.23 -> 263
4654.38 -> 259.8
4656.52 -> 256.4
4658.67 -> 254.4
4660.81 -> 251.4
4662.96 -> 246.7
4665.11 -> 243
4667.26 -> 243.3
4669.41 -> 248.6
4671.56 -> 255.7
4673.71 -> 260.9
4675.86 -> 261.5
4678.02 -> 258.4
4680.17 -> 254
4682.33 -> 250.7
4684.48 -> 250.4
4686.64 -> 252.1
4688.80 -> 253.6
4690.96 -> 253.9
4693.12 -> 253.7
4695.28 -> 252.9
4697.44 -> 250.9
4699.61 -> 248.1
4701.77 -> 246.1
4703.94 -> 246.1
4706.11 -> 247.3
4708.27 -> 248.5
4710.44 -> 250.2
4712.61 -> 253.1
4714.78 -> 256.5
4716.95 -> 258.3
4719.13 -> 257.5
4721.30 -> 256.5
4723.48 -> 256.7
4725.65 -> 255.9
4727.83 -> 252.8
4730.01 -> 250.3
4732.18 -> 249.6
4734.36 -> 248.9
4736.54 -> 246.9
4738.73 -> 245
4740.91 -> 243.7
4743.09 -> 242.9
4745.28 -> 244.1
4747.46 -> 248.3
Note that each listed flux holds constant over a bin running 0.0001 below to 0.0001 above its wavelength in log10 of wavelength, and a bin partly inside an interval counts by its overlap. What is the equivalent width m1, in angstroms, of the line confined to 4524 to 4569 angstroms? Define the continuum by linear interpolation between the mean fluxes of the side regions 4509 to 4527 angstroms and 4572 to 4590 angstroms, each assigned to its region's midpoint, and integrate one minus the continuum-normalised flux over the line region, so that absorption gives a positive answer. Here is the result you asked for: 2.0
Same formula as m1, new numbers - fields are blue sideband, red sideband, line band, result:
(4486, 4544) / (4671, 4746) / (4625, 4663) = -0.61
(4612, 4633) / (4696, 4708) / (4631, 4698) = -0.54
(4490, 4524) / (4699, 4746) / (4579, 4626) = 0.40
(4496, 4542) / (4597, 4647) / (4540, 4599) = 0.97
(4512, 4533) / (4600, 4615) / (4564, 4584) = 0.21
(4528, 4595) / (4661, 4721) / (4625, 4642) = -0.33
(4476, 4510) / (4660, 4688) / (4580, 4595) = 0.60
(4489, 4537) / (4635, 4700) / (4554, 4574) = -0.08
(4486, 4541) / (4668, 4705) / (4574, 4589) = 0.29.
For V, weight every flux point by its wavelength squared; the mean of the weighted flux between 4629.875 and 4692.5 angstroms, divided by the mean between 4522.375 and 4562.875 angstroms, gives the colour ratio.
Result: 1.12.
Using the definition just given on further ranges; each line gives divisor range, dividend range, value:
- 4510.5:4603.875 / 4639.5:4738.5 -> 1.09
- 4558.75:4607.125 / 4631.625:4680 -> 1.05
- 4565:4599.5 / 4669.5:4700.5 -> 1.07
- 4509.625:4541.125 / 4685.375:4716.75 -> 1.12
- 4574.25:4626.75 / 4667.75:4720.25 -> 1.05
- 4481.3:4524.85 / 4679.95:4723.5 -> 1.08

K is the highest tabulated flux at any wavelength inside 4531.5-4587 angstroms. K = 254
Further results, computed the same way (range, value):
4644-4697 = 263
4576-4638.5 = 261.7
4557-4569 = 253.5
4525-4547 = 243.4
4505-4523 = 273.9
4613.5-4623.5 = 256.3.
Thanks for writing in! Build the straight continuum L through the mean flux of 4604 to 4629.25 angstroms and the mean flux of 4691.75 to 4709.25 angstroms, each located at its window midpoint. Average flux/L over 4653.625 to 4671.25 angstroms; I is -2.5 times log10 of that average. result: 0.01 mag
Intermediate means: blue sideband 256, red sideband 249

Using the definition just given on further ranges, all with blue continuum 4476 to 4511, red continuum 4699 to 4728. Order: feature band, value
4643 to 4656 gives -0.02 mag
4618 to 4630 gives 0.00 mag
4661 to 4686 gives 0.00 mag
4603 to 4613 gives -0.03 mag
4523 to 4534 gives 0.11 mag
